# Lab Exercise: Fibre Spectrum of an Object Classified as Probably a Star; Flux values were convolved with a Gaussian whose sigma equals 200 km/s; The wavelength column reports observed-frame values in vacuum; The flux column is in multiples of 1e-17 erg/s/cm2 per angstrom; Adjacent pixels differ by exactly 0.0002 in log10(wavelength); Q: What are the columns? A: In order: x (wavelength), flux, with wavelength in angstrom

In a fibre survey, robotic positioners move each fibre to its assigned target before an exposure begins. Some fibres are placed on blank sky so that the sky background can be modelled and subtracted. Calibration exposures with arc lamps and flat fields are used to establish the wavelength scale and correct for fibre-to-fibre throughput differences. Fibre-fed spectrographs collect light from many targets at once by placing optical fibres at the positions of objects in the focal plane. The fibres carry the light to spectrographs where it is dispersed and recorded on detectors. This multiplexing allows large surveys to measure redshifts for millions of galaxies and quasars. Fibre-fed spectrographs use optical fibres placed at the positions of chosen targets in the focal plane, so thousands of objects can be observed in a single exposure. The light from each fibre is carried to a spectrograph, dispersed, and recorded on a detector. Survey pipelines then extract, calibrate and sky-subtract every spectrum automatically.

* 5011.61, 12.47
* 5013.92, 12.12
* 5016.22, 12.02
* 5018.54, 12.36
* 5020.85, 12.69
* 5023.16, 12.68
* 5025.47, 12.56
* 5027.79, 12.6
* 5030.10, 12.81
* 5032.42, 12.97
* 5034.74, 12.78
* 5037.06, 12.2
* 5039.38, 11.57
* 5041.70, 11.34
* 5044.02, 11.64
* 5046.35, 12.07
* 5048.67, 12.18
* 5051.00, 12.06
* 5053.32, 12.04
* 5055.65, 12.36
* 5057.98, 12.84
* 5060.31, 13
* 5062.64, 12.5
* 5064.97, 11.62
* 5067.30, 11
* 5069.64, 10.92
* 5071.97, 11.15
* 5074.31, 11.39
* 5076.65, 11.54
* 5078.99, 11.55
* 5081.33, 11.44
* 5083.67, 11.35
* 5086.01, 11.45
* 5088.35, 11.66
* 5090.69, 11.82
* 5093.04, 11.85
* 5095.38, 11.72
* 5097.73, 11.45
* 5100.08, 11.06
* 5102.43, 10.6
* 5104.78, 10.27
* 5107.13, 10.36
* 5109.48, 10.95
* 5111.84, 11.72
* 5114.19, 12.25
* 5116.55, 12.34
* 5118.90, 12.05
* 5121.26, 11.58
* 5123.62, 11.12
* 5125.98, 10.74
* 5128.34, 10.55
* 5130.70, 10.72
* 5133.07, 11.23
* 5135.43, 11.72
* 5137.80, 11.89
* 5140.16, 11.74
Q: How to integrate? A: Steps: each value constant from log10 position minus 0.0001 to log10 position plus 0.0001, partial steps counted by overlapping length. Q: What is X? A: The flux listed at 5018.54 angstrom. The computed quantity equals 12.36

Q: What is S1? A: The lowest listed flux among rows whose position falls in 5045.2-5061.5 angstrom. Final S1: 12.04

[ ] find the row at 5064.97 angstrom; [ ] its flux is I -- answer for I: 11.62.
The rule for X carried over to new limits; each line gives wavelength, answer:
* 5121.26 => 11.58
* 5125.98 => 10.74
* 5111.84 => 11.72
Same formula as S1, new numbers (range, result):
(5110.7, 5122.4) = 11.58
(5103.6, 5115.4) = 10.27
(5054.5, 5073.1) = 10.92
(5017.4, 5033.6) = 12.36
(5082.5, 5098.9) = 11.35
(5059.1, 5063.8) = 12.5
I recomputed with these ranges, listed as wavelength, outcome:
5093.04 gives 11.85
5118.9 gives 12.05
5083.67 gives 11.35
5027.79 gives 12.6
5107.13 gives 10.36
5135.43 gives 11.72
